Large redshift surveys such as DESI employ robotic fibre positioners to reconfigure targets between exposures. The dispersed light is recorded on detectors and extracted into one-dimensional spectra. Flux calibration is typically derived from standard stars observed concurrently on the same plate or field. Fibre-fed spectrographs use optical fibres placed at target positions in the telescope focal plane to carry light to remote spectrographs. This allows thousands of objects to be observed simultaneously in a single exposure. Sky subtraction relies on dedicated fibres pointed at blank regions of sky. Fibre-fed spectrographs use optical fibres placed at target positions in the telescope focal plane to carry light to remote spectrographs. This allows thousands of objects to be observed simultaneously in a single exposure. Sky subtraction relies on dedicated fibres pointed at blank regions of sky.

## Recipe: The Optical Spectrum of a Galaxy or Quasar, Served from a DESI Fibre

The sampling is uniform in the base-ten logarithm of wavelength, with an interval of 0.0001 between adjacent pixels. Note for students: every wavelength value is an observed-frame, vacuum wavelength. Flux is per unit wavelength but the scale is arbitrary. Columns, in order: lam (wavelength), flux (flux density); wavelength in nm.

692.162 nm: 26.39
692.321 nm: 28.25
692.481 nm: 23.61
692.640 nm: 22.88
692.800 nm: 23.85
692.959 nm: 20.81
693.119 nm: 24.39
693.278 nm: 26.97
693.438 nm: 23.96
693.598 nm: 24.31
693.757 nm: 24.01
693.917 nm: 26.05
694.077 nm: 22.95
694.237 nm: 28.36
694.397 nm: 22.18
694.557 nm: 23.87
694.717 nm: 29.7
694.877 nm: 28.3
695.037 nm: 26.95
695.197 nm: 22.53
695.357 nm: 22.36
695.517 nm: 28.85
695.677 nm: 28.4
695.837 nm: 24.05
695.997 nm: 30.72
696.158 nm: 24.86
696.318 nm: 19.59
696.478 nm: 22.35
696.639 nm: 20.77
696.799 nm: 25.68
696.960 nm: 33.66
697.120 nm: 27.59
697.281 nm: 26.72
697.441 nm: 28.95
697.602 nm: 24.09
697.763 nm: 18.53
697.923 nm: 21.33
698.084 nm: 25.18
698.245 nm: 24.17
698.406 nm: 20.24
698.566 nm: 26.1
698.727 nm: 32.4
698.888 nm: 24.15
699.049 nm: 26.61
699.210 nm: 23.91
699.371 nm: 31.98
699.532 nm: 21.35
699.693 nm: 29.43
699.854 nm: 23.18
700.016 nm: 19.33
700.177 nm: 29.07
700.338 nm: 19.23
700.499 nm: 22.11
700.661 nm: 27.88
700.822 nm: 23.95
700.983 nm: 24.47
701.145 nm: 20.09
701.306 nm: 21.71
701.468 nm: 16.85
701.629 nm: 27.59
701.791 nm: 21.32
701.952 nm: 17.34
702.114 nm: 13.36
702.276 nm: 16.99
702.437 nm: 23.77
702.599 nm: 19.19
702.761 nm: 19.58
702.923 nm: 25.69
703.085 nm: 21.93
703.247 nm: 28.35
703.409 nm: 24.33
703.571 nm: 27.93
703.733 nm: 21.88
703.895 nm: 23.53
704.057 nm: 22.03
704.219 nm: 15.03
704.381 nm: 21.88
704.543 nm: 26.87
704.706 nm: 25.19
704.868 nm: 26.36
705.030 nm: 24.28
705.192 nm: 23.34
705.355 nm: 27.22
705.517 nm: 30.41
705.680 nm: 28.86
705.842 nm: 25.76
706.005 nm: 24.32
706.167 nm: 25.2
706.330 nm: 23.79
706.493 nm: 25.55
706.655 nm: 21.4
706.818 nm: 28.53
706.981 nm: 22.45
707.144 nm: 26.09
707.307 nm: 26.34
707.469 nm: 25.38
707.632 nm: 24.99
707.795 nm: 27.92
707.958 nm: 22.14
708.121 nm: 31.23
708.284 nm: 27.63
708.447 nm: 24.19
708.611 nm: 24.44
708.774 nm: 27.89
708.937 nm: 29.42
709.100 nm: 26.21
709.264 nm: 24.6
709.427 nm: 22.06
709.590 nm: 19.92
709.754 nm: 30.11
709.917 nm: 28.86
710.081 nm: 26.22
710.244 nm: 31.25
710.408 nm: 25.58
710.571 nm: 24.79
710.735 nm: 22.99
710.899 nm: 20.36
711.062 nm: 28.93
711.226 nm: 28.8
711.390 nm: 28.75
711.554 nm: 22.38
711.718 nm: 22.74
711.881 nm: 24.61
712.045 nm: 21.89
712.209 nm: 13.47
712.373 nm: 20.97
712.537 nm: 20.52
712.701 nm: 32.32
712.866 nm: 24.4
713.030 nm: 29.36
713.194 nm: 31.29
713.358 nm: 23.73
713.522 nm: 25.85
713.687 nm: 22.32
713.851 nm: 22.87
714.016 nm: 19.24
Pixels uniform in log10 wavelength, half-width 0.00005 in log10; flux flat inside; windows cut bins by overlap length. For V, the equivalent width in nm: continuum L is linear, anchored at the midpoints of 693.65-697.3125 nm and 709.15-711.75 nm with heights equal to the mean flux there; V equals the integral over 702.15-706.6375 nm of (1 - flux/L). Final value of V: 0.30 nm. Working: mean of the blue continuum 25.7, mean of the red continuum 25.6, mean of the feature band 23.9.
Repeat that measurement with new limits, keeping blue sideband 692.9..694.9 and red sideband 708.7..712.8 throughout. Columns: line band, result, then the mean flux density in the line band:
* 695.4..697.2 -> -0.069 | 26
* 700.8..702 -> 0.160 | 21.7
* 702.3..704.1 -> 0.123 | 23.3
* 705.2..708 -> -0.072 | 25.7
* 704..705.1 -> 0.084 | 23.1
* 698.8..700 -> -0.023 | 25.5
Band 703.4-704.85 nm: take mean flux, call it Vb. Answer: 23.3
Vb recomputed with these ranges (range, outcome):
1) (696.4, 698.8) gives 25.2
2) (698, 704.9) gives 23.3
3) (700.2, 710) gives 24.2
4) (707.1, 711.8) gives 25.9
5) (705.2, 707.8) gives 25.8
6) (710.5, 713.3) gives 24.6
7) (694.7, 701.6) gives 24.8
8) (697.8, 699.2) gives 24.8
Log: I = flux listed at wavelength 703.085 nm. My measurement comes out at 21.93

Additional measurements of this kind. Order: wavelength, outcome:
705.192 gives 23.34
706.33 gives 23.79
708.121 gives 31.23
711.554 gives 22.38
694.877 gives 28.3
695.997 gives 30.72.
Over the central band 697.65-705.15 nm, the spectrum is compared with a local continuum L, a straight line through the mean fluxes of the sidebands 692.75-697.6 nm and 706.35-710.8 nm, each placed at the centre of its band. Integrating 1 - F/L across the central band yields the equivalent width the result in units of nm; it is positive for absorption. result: 0.71 nm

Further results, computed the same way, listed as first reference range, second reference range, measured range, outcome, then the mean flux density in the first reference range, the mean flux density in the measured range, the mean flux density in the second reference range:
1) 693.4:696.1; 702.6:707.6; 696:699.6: 0.037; 25.8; 25.1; 24.6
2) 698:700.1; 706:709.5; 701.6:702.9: 0.282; 25.2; 19.8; 25.6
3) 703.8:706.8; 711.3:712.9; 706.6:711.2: -0.387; 24.6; 25.8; 23.2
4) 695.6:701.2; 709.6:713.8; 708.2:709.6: -0.016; 24.9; 25.4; 25.2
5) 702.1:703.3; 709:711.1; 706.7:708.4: -0.143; 21.4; 26.1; 25.5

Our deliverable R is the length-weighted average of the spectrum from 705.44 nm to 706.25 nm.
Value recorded 26.9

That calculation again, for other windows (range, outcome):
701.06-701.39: 20.9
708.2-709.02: 26.7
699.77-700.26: 23.9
